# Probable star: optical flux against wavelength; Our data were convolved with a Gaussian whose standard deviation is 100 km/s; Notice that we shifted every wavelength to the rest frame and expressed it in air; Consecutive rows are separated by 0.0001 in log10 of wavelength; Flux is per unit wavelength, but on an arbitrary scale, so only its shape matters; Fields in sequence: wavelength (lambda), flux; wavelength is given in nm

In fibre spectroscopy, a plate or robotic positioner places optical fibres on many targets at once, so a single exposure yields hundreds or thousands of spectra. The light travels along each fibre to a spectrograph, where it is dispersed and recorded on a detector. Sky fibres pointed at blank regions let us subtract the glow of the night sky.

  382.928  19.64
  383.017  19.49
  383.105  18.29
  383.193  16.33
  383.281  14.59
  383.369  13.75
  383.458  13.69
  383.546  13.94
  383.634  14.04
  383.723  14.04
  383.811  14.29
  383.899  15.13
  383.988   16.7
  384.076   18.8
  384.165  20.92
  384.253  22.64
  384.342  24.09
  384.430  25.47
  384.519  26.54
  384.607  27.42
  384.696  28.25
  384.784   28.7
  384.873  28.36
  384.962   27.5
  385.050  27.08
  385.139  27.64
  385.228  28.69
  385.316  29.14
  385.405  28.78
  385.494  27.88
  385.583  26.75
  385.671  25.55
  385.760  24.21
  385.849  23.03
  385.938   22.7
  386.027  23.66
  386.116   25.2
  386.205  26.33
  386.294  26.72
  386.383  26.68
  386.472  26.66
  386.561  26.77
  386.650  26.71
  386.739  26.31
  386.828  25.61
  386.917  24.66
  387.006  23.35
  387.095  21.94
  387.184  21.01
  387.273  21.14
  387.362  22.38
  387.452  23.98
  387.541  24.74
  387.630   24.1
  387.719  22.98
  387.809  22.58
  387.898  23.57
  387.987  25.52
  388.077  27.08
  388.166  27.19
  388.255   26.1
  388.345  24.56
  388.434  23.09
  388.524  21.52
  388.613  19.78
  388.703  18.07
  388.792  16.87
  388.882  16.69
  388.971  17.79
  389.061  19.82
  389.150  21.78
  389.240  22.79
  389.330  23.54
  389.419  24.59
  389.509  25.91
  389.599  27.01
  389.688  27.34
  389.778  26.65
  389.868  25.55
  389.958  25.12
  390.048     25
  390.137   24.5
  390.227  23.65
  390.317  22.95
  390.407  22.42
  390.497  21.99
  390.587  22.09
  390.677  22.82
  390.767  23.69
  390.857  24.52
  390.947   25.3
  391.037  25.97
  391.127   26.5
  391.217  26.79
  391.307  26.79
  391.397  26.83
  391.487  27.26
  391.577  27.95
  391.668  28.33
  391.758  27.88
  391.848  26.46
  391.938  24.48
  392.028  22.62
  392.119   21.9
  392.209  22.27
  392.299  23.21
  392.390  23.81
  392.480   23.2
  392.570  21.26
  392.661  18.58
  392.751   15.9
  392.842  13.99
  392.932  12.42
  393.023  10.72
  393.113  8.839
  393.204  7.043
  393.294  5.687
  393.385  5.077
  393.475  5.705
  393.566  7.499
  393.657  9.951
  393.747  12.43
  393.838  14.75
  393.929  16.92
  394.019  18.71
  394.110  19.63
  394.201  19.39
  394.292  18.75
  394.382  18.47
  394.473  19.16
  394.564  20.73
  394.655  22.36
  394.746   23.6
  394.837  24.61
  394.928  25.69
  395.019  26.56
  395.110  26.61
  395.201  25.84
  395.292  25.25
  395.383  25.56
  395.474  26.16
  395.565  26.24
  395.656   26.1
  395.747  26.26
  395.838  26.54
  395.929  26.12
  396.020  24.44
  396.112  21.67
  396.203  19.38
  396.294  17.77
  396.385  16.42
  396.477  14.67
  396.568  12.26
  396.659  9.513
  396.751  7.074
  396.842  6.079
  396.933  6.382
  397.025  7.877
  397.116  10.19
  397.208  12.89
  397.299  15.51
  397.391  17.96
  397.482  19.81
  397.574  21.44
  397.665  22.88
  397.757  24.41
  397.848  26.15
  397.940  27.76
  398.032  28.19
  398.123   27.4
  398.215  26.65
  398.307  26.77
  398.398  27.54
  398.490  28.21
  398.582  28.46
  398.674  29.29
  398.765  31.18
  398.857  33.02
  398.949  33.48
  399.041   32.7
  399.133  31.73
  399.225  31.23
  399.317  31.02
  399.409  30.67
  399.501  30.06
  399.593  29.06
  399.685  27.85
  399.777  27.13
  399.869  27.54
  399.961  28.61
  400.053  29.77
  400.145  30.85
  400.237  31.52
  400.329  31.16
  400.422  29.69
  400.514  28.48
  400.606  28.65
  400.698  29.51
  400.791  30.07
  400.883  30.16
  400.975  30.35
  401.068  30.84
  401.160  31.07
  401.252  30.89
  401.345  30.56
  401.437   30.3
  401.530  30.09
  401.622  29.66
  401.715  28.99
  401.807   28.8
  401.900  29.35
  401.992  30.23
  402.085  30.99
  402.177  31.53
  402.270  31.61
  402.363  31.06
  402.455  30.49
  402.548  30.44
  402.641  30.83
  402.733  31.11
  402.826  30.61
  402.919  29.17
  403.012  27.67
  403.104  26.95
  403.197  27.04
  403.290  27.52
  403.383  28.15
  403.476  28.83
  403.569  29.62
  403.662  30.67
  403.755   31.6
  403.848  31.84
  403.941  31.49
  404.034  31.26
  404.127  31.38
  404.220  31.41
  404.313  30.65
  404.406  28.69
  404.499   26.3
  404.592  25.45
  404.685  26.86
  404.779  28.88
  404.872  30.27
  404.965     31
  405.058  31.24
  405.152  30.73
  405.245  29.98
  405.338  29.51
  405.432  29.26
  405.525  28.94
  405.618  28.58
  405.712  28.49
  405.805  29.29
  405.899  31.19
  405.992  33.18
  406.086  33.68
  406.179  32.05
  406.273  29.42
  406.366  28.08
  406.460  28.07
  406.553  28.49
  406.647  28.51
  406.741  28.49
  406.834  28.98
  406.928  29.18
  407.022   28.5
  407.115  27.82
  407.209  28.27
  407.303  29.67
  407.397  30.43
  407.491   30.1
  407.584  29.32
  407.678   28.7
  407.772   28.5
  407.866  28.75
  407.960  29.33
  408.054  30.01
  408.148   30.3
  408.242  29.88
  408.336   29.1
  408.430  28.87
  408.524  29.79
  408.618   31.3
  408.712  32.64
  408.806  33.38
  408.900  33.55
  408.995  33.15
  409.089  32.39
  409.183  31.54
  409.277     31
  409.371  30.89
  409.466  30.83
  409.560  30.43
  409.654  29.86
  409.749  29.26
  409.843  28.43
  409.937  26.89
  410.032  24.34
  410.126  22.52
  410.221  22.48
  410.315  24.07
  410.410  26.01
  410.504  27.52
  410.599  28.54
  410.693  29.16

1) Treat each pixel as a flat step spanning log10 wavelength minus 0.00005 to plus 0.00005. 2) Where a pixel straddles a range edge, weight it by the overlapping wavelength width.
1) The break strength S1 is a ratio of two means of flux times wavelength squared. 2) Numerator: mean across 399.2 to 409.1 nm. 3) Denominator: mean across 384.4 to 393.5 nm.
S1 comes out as 1.39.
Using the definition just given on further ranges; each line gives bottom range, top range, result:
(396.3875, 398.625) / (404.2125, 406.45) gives 1.63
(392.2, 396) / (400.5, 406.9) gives 1.64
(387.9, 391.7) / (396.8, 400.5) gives 1.11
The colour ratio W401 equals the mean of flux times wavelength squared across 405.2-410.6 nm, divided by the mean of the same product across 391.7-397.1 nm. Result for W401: 1.7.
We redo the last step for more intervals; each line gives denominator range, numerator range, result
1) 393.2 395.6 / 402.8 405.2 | 1.65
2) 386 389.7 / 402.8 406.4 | 1.37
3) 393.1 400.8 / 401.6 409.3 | 1.39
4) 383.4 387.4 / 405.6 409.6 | 1.42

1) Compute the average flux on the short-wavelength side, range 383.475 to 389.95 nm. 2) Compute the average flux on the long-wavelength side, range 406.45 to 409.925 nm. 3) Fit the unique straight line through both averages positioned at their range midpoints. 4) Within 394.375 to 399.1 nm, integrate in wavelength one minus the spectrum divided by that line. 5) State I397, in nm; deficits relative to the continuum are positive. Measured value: 0.76 nm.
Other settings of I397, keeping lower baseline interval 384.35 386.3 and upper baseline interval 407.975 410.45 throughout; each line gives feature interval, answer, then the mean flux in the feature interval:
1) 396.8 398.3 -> 0.48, 19.1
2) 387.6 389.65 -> 0.32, 22.7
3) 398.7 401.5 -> -0.20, 30.3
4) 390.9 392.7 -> 0.16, 24.9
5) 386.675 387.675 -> 0.12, 23.6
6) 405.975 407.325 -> -0.02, 29.4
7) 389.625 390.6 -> 0.10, 24.4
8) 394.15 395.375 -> 0.21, 22.9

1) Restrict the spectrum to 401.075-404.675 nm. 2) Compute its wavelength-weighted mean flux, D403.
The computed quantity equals 29.8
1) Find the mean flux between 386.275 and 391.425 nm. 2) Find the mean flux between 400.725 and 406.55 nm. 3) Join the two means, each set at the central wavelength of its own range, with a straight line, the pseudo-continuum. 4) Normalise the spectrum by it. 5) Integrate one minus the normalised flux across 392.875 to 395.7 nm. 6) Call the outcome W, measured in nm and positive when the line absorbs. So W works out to 0.89 nm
